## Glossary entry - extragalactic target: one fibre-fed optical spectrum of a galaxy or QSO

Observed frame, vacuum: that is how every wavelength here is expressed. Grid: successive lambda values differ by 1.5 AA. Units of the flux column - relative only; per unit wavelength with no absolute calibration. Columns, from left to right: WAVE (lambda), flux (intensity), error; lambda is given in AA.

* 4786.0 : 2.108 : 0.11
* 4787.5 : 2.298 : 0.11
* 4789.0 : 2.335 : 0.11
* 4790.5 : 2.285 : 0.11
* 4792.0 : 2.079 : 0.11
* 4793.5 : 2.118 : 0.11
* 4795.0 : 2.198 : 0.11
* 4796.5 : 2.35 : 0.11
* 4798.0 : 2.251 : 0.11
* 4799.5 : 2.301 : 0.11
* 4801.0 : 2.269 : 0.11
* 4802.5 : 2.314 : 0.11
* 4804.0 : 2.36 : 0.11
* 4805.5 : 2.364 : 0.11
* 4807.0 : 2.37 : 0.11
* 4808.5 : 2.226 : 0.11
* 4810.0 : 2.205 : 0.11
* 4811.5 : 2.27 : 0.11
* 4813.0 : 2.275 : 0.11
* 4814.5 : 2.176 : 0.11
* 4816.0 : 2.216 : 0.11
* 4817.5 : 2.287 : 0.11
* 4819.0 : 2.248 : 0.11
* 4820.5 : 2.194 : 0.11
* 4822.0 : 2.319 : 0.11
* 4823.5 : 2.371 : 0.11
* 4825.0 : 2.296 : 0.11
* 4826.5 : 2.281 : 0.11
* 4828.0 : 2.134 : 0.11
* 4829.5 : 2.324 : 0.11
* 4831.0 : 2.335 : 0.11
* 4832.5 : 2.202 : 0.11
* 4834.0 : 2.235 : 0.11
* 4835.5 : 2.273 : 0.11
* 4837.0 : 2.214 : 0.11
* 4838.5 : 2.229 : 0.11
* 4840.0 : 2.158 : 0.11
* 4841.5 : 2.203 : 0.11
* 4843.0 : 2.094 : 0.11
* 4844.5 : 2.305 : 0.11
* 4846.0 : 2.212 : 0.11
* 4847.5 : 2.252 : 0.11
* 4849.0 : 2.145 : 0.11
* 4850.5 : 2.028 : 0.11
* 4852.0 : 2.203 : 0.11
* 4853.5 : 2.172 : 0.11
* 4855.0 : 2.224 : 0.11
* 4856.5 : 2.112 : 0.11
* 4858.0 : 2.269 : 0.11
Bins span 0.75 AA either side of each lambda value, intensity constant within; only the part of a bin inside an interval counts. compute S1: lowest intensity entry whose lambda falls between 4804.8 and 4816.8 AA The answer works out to 2.176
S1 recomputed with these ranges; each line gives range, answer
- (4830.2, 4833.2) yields 2.202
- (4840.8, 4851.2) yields 2.028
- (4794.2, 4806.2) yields 2.198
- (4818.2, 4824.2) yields 2.194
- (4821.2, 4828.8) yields 2.134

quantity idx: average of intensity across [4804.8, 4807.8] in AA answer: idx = 2.36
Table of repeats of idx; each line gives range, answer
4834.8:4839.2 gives 2.24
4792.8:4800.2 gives 2.24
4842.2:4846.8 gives 2.2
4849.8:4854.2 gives 2.14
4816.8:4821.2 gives 2.24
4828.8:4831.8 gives 2.33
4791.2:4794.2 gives 2.1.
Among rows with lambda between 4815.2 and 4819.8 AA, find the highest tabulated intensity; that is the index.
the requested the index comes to 2.287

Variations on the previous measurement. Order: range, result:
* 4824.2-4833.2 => 2.335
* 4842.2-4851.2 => 2.305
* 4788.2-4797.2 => 2.35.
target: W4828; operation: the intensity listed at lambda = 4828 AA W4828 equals 2.134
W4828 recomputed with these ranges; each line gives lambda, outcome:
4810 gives 2.205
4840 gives 2.158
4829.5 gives 2.324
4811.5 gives 2.27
